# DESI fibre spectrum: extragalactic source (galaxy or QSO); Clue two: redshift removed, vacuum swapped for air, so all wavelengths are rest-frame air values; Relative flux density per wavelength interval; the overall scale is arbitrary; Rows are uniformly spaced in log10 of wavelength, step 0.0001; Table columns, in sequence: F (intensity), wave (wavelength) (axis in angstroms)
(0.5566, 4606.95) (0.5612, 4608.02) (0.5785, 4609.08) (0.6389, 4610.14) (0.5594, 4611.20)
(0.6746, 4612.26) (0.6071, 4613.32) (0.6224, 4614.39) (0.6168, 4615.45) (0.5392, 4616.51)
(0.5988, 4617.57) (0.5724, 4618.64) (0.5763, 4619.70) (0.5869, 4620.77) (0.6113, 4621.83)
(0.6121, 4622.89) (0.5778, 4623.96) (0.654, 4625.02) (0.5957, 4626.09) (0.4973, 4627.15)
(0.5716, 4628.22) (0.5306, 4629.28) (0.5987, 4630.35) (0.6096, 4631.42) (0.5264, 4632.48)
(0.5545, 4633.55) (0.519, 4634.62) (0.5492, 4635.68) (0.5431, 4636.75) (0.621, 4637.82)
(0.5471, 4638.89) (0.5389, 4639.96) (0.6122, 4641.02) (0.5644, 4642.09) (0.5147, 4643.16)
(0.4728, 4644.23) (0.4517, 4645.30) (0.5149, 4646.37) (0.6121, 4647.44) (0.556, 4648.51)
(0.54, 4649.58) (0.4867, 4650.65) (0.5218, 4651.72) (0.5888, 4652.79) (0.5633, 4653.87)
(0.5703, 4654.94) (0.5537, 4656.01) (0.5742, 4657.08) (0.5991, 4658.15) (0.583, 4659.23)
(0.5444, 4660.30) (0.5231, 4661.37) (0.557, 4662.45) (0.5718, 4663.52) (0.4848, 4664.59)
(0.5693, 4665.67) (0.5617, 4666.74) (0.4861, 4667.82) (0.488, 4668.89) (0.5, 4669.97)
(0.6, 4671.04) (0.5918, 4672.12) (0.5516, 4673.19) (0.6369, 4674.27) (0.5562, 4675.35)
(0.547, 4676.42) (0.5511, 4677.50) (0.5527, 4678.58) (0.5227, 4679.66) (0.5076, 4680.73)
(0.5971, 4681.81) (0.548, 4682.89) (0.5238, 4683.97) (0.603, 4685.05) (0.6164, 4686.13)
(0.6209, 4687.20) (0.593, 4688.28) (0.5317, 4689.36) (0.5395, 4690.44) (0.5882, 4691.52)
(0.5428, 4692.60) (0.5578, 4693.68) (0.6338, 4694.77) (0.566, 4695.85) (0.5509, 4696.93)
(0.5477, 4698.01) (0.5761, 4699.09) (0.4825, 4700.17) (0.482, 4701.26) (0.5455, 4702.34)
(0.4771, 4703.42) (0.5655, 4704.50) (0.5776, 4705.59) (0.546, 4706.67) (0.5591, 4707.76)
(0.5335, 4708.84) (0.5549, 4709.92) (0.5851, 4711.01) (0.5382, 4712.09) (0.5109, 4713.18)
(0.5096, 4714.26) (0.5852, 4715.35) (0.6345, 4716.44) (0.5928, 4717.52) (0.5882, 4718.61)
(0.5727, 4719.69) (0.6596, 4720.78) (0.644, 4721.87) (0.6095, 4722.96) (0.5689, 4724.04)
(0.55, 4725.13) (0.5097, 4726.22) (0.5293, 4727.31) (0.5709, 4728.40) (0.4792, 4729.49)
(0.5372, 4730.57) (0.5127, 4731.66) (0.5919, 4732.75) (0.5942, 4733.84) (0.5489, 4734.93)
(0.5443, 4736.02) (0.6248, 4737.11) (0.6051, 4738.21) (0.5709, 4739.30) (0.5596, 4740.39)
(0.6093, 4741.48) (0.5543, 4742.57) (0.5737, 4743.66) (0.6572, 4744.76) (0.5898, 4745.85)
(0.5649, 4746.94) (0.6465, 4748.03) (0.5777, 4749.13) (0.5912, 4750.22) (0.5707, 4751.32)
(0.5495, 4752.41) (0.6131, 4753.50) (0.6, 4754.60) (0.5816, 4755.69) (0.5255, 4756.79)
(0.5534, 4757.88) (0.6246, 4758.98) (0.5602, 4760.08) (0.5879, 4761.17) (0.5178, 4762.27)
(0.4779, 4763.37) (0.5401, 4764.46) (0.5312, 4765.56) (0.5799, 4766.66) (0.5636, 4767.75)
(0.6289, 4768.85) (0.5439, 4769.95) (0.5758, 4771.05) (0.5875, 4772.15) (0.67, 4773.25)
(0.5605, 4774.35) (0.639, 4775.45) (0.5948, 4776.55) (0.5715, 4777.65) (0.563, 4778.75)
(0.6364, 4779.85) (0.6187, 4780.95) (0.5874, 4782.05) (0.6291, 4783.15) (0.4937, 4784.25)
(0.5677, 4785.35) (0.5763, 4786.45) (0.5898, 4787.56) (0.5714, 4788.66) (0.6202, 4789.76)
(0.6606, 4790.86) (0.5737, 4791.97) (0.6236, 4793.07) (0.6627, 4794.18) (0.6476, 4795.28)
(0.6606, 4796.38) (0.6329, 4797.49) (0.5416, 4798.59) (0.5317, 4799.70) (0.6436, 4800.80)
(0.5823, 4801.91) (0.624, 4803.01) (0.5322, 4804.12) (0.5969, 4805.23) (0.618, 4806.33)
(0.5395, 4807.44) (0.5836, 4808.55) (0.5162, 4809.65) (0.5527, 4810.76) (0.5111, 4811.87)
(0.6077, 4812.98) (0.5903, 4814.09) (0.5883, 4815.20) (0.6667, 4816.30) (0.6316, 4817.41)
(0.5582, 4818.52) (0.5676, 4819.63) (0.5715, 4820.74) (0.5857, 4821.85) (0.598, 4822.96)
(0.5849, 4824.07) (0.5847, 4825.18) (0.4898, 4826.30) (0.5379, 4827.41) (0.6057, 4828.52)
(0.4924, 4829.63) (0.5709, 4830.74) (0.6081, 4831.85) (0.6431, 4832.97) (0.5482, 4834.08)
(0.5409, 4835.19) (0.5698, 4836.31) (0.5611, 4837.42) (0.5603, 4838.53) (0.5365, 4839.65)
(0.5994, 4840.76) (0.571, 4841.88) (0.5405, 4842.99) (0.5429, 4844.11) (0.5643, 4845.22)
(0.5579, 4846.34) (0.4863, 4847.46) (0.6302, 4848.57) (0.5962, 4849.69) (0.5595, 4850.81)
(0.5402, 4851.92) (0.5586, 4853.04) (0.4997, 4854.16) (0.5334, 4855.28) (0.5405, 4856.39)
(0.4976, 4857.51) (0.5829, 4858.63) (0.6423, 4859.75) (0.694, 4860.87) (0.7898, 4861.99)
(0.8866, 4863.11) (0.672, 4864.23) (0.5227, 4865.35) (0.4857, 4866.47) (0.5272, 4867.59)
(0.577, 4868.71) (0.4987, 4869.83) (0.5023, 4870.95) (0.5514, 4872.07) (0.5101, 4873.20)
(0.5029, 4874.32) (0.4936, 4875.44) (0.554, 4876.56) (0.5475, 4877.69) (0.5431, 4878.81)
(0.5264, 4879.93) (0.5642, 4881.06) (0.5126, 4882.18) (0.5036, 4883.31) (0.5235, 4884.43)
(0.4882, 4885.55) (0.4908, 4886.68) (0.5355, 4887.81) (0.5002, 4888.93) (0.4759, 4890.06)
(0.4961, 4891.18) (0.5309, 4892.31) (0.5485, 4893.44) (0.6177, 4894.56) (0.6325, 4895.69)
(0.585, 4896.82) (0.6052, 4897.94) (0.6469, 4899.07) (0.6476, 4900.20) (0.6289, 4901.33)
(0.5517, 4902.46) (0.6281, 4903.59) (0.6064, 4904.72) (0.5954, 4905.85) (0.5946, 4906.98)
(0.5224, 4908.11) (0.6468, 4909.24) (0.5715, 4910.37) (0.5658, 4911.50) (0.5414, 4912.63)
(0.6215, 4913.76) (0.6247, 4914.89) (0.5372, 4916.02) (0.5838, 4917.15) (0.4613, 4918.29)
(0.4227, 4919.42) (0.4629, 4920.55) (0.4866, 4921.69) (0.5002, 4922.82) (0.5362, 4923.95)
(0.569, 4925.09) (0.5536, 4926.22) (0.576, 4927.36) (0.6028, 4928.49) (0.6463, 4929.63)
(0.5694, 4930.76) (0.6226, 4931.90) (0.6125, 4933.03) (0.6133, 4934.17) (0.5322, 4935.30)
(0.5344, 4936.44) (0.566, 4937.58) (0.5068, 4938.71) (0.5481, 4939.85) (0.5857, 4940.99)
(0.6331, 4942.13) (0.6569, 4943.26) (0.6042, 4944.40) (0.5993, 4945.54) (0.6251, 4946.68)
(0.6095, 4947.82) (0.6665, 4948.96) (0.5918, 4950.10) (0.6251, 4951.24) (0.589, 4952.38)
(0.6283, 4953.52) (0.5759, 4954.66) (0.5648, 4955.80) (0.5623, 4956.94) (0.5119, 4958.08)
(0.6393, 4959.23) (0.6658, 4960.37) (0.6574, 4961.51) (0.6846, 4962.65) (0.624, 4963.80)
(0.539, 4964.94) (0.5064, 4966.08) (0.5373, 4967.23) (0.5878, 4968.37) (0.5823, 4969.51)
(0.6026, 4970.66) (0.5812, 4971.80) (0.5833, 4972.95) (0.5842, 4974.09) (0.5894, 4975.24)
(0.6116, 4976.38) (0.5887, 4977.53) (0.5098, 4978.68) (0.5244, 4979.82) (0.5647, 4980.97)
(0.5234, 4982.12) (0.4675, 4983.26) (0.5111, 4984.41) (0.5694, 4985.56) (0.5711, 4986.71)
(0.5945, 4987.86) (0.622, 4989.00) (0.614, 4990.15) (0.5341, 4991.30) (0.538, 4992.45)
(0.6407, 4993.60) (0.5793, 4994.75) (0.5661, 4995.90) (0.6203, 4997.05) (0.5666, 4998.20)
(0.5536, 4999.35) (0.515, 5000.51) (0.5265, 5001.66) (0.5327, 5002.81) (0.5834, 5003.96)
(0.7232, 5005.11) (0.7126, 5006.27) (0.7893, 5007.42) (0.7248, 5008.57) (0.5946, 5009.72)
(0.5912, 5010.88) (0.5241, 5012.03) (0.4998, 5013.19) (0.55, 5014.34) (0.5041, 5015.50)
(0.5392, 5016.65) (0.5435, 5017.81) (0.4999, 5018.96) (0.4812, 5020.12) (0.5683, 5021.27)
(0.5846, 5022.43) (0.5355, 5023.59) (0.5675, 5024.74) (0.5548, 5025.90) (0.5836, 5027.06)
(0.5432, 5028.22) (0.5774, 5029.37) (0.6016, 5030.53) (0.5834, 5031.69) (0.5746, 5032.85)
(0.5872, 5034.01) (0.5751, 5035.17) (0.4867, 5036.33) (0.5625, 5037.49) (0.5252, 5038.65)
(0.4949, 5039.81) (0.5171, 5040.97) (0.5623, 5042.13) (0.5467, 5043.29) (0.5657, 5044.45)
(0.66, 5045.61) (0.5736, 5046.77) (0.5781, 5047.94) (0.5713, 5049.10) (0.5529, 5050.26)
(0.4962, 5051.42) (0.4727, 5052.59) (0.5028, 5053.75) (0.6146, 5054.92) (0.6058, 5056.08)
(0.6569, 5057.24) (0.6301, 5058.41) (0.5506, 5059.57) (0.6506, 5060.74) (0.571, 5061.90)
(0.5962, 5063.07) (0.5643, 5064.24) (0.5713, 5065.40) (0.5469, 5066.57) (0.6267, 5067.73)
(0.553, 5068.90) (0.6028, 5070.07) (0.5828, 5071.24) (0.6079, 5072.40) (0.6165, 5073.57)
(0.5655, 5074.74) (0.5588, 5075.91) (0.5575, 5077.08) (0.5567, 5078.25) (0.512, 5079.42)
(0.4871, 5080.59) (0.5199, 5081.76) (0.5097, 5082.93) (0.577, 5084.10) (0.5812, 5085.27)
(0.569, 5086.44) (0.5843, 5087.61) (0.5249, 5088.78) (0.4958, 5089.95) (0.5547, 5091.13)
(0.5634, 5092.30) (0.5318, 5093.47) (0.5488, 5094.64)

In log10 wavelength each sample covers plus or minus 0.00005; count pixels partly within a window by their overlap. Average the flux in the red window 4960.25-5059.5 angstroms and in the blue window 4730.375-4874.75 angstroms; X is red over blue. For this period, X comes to 1.0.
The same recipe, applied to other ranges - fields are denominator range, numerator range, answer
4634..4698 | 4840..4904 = 1.02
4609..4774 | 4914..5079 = 1.01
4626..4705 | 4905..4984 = 1.04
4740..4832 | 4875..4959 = 0.97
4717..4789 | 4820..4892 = 0.97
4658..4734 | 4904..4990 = 1.03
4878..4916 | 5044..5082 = 1.01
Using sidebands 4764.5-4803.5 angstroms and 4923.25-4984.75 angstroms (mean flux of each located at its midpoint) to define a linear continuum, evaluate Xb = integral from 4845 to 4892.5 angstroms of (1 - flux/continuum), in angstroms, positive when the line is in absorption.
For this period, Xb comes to 2.92 angstroms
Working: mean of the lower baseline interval 0.596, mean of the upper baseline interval 0.583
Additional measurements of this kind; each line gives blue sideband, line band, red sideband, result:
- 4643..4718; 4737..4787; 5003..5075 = -2.1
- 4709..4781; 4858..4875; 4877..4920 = -1.0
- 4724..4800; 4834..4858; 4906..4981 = 1.1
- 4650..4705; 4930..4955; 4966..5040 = -1.3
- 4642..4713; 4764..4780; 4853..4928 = -0.9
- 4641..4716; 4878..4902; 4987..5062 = 0.5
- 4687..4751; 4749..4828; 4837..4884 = -2.5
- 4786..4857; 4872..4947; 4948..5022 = 2.3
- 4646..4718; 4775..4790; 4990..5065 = -0.8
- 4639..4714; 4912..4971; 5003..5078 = -1.1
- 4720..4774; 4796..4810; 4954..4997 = -0.2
